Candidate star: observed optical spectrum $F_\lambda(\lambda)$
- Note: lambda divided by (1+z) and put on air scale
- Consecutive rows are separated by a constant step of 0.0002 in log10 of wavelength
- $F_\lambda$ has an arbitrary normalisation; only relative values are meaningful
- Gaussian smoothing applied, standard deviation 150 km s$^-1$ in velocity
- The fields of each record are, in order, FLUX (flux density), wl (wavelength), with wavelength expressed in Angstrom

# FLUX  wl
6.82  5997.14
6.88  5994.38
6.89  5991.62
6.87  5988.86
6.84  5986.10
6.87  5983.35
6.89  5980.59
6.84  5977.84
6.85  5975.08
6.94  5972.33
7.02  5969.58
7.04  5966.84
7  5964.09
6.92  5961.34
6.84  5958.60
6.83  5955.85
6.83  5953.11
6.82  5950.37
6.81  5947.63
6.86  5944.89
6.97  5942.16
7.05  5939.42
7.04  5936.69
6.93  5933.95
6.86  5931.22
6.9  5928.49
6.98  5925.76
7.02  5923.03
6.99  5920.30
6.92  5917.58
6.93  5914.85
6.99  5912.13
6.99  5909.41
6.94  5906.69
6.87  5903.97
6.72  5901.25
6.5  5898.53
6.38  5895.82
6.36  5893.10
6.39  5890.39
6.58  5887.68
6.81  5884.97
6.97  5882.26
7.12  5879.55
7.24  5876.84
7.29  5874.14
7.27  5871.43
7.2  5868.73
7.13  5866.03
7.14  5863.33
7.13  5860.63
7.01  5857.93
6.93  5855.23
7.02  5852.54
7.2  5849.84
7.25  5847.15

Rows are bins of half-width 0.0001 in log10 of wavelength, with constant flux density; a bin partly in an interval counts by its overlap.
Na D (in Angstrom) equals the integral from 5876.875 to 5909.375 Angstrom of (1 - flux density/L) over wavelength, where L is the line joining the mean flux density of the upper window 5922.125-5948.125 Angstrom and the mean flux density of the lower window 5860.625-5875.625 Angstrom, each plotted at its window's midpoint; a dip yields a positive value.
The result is 1.7 Angstrom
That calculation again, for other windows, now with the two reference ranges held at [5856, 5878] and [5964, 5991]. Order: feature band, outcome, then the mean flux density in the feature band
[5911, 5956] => 0.6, 6.93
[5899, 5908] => 0.3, 6.8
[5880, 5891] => 0.6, 6.74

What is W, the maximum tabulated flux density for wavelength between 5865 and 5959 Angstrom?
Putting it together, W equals 7.29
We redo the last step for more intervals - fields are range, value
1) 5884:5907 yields 6.94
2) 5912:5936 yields 7.02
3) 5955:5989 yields 7.04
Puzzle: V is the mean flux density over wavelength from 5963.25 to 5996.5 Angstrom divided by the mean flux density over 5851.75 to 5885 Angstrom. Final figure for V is 0.97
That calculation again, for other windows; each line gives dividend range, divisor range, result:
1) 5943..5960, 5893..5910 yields 1.02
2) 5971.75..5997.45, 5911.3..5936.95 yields 0.99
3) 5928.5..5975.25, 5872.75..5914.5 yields 1.02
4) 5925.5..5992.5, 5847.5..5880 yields 0.97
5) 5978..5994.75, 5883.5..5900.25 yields 1.06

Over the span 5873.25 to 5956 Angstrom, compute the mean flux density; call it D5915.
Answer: 6.87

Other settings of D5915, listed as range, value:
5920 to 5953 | 6.93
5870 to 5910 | 6.83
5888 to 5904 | 6.51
